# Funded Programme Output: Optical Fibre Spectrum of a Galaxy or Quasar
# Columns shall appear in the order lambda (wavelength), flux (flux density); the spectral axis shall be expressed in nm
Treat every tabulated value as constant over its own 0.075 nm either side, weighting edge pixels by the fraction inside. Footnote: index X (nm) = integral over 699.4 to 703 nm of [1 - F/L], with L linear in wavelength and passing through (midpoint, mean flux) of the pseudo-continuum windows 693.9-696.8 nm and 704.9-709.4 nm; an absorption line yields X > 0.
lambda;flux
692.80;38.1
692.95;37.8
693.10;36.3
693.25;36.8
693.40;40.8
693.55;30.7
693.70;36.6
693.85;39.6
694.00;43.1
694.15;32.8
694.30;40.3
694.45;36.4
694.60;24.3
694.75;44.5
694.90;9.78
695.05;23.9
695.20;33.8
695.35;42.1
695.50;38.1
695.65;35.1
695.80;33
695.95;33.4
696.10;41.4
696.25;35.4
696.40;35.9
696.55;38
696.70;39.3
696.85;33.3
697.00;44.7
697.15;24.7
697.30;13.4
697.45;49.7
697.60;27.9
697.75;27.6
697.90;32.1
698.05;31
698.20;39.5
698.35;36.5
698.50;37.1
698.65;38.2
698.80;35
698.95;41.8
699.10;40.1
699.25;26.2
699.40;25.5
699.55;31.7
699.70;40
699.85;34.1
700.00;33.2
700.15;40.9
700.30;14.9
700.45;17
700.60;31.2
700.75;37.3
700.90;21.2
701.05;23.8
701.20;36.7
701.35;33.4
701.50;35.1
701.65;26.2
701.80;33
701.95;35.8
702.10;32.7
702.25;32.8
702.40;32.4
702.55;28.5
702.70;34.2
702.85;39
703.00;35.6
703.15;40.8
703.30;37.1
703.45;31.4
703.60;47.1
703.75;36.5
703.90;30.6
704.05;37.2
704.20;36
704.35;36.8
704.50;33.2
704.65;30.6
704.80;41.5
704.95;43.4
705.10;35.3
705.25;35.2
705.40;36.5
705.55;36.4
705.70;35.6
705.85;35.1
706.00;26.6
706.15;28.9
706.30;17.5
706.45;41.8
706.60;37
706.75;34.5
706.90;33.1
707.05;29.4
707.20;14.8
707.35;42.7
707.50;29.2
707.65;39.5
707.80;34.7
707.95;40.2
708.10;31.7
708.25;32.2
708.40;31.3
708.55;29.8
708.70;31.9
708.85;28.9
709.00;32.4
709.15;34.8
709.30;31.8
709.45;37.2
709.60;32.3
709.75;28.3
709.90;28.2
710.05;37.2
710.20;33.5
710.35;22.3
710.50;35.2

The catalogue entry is 0.26 nm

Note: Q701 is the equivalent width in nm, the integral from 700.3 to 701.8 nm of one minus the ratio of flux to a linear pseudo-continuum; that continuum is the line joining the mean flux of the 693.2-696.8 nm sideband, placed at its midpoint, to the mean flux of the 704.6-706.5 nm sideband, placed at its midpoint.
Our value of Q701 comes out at 0.260 nm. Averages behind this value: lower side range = 35.2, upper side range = 34.1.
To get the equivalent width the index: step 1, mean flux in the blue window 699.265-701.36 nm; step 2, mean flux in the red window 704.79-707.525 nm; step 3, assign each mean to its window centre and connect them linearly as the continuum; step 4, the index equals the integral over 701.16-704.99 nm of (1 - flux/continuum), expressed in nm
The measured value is -0.452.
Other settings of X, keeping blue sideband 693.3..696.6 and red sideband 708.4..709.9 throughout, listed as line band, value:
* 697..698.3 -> 0.10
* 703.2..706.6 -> -0.25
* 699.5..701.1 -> 0.19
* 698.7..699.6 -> 0.01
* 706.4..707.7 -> -0.04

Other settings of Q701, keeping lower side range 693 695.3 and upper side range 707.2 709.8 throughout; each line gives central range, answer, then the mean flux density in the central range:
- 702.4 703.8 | -0.13 nm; 36.5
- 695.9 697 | -0.11 nm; 37.3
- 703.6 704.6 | -0.08 nm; 35.8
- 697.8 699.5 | -0.05 nm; 34.7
